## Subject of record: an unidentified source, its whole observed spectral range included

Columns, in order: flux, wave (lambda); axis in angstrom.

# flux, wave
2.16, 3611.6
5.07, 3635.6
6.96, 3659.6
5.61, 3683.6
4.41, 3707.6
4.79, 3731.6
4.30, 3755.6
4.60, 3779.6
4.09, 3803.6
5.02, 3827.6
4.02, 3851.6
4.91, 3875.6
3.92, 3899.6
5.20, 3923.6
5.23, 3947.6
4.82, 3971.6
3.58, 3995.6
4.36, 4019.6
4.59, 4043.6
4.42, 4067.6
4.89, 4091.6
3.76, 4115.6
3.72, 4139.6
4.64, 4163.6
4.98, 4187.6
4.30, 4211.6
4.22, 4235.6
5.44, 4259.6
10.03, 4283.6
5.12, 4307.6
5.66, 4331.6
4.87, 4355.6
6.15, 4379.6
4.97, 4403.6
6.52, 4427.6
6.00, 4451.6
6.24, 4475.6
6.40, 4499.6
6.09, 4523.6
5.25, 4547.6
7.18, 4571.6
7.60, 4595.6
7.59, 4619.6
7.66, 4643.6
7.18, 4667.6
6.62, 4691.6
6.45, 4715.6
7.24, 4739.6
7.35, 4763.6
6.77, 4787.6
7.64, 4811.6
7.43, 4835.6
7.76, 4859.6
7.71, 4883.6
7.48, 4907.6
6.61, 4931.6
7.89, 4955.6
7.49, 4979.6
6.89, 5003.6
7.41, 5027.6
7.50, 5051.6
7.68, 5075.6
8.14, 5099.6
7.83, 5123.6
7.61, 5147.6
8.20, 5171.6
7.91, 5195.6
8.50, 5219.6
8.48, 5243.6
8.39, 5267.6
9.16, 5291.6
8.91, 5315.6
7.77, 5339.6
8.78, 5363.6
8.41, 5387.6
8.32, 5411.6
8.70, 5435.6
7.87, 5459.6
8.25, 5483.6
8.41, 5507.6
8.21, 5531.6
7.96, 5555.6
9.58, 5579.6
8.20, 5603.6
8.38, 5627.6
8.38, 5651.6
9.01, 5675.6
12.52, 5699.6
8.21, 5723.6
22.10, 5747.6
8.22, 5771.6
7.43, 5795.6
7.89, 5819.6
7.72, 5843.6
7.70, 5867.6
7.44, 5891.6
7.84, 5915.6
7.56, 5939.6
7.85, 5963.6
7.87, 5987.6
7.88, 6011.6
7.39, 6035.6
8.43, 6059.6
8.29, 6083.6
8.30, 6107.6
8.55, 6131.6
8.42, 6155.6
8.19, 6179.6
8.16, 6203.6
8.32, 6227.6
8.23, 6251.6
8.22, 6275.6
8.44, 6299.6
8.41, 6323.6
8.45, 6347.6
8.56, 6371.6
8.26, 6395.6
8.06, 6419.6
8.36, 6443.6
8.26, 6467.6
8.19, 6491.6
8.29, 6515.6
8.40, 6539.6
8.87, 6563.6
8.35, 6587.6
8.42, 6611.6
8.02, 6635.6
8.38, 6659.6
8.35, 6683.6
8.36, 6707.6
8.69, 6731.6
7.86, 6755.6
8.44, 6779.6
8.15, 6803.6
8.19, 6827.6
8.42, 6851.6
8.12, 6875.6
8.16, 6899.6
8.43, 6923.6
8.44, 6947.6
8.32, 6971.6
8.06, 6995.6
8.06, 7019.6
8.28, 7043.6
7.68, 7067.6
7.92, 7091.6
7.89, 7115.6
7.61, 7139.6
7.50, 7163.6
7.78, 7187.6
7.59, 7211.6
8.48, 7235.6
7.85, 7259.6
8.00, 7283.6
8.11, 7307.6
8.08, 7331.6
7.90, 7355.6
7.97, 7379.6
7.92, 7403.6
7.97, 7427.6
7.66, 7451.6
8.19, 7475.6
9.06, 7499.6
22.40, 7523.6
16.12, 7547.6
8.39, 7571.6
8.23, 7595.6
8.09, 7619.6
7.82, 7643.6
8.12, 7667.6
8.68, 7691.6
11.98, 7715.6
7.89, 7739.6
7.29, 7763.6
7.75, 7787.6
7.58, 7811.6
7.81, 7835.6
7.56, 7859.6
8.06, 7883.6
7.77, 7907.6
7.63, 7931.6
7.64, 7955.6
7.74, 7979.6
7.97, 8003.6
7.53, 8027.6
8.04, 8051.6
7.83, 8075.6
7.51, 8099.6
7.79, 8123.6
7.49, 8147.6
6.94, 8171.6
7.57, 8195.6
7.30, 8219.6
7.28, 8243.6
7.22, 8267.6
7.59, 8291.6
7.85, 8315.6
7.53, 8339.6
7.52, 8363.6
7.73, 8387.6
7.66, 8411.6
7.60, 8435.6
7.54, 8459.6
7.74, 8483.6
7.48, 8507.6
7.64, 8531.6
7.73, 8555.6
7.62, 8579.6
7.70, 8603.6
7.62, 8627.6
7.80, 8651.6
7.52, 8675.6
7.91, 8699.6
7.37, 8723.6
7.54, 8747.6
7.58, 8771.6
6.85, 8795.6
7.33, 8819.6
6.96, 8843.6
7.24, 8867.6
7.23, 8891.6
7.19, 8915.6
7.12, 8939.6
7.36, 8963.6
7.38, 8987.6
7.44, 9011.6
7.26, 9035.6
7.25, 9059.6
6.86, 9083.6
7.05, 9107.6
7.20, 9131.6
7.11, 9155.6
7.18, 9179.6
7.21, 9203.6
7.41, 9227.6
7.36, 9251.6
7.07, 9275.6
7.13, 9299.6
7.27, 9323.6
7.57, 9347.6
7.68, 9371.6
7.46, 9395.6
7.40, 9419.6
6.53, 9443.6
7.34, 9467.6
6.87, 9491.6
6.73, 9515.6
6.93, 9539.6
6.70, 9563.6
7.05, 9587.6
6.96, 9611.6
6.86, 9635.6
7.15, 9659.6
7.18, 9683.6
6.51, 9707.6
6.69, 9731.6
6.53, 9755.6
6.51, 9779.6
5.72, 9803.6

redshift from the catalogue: 0.147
